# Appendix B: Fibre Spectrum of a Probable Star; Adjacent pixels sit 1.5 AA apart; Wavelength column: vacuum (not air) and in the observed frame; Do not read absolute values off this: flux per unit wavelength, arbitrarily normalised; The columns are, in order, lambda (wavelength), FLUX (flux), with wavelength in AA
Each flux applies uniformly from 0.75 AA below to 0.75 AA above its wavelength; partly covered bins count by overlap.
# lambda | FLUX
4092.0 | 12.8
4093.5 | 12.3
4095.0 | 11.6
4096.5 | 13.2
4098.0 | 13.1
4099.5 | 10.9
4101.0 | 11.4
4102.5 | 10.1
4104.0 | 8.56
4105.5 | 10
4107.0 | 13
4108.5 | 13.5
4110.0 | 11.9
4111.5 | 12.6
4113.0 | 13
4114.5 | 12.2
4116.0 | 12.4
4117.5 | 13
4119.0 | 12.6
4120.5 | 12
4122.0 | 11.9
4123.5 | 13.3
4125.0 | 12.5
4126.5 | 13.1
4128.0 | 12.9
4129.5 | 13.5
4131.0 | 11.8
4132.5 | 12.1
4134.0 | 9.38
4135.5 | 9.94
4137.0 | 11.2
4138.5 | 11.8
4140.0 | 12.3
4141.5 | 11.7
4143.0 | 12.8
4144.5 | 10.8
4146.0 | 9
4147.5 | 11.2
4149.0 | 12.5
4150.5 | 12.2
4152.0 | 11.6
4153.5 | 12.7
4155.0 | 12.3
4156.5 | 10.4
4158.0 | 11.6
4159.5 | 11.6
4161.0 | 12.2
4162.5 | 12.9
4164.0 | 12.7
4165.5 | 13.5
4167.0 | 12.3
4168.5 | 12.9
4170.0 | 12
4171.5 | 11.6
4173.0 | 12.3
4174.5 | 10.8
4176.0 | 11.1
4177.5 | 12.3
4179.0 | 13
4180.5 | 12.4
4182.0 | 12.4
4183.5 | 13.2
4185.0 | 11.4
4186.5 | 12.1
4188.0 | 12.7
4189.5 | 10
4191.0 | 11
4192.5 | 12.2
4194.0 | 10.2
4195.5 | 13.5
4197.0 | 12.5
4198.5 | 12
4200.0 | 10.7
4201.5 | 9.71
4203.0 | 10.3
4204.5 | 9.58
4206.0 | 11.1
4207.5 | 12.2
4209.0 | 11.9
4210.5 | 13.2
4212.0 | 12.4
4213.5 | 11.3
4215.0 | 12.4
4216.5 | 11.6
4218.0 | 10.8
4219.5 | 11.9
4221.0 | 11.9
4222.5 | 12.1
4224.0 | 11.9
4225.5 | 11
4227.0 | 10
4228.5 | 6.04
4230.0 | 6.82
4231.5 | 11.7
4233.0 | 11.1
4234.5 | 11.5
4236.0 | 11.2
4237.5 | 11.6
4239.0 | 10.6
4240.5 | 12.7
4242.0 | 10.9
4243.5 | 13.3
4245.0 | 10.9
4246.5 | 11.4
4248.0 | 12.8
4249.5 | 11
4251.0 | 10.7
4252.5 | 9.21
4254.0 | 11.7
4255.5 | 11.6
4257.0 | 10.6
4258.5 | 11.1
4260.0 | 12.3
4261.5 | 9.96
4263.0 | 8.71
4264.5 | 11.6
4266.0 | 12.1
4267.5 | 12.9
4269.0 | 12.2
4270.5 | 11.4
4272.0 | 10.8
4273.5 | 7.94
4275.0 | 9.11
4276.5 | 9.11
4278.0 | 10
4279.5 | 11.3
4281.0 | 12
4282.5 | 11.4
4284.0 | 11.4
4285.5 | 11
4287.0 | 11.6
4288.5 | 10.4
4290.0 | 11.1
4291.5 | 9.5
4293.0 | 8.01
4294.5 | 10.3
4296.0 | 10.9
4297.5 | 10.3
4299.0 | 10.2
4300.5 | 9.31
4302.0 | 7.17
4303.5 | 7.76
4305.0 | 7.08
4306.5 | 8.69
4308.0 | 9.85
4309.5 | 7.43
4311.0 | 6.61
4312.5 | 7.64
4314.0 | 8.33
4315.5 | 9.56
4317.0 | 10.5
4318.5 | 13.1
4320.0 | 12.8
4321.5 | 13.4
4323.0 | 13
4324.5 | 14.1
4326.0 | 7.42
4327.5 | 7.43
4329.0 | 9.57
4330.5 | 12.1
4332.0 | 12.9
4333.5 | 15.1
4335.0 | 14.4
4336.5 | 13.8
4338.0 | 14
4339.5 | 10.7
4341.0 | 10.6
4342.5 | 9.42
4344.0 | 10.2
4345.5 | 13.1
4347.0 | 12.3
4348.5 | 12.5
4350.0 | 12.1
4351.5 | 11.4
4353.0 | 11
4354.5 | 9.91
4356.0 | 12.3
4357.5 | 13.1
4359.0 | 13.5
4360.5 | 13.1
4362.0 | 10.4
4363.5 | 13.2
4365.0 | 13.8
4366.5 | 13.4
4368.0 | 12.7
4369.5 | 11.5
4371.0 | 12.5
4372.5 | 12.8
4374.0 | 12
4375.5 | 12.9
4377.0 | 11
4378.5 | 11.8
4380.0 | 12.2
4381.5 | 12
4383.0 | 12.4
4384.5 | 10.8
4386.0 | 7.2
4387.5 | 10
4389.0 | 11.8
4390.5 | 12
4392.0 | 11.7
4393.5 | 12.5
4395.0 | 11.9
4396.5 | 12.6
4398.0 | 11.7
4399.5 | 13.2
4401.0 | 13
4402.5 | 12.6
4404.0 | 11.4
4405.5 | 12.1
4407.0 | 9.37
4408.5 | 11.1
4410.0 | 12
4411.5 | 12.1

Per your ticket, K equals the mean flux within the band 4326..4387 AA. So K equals 11.9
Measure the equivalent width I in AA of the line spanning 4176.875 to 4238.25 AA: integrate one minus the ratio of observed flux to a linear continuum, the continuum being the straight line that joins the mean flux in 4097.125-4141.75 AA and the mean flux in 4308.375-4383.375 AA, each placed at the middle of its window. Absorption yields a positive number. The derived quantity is 2.3 AA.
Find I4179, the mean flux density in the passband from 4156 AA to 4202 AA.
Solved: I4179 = 11.9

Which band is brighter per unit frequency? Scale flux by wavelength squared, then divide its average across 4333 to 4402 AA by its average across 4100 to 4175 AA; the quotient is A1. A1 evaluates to 1.13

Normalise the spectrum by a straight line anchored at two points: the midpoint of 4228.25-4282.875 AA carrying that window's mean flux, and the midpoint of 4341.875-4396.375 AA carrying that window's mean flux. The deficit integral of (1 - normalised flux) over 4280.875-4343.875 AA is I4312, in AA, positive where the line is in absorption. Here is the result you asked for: 4.9 AA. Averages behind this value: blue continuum 10.9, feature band 10.5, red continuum 11.9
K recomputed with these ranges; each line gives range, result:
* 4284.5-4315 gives 9.18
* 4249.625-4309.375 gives 10.3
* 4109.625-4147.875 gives 12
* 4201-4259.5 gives 11.1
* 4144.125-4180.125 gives 11.9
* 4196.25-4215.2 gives 11.5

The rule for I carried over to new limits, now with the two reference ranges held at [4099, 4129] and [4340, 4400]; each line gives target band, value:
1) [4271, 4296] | 3.3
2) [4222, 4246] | 2.3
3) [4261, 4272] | 0.6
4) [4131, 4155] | 1.2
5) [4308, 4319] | 2.7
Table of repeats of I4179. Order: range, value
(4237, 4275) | 11.2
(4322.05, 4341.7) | 12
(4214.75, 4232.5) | 10.6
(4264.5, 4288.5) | 11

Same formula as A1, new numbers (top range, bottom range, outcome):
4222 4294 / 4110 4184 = 0.94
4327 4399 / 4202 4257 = 1.14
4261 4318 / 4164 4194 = 0.87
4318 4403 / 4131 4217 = 1.12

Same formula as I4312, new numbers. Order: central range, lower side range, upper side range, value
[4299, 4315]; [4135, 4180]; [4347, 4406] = 5.1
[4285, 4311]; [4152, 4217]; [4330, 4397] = 5.7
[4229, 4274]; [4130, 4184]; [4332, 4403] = 3.4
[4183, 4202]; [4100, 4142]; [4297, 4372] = 0.0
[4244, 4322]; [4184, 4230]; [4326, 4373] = 8.8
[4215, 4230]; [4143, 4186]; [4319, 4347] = 1.6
